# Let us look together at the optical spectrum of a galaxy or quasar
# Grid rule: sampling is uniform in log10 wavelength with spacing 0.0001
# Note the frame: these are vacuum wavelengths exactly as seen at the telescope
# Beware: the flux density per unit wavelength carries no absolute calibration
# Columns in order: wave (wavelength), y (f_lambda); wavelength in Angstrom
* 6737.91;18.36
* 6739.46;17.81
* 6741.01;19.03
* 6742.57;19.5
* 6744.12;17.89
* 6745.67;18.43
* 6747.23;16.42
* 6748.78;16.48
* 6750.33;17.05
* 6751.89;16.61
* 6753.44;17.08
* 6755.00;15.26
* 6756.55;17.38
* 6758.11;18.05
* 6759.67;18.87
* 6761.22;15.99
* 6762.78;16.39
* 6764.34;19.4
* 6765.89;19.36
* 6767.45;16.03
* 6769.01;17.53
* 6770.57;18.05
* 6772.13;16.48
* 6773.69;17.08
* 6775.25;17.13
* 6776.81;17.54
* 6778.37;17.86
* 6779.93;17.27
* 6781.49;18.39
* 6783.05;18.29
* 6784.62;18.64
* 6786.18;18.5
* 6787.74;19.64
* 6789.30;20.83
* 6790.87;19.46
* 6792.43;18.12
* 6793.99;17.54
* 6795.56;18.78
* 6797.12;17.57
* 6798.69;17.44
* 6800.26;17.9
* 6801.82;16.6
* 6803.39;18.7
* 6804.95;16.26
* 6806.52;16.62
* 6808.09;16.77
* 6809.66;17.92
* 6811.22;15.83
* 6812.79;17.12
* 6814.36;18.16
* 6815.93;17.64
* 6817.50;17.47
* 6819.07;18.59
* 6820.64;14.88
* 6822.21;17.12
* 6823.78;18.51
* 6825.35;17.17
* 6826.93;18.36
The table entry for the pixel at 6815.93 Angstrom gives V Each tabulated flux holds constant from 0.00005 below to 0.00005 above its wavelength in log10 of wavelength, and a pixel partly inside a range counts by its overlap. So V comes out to 17.64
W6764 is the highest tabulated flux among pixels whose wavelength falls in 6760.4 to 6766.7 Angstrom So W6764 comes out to 19.4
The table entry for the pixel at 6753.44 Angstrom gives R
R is 17.08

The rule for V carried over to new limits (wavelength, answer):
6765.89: 19.36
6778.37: 17.86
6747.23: 16.42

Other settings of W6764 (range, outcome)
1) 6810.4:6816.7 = 18.16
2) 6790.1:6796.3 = 19.46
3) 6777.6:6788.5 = 19.64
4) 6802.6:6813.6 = 18.7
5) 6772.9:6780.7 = 17.86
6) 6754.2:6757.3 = 17.38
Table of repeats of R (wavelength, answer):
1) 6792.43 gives 18.12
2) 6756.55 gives 17.38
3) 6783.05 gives 18.29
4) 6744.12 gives 17.89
